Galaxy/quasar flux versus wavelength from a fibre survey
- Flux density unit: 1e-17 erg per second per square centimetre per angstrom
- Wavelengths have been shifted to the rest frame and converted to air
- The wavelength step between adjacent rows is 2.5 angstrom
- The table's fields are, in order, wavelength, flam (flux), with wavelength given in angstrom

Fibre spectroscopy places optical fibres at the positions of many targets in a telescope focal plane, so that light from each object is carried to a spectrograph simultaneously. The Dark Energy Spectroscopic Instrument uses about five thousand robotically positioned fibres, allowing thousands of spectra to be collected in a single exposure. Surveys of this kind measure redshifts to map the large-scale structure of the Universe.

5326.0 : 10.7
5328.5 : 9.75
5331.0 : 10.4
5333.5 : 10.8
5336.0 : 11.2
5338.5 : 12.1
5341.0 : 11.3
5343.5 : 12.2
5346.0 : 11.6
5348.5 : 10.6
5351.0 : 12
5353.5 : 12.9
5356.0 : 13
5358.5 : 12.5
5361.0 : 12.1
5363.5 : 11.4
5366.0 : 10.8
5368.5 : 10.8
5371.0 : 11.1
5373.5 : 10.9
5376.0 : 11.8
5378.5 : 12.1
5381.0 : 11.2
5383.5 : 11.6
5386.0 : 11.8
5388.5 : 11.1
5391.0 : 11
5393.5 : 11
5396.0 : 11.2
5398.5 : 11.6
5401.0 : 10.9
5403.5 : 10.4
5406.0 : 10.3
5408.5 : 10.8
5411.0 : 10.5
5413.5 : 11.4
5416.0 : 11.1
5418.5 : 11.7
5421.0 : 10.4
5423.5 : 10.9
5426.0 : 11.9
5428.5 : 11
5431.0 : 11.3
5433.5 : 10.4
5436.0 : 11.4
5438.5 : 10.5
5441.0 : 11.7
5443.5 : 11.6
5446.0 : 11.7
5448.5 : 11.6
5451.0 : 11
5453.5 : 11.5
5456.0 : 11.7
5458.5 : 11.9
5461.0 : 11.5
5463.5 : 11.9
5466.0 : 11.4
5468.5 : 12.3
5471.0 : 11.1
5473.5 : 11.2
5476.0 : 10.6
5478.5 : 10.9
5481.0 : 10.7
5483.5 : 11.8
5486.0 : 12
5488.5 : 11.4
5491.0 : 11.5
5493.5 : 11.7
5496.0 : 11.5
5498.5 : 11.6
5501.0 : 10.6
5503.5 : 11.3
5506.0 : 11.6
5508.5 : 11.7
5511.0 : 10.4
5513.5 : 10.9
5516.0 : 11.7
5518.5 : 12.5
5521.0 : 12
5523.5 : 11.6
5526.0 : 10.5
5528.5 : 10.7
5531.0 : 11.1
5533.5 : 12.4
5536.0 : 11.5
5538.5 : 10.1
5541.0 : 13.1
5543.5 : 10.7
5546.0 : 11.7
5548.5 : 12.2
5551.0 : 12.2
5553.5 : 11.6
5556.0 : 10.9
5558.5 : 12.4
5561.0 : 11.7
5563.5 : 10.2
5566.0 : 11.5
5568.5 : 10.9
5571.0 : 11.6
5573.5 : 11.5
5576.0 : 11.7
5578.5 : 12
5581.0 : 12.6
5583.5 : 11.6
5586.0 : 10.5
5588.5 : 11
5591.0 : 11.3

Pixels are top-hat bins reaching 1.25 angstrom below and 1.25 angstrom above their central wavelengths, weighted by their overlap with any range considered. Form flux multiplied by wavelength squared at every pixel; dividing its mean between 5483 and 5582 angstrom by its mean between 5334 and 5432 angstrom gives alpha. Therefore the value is 1.07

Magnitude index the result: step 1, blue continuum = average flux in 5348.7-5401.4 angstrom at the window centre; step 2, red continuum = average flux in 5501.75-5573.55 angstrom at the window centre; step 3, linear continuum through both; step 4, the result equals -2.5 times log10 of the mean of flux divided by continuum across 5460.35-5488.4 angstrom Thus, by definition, 0.01 mag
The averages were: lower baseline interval 11.6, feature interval 11.4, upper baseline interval 11.4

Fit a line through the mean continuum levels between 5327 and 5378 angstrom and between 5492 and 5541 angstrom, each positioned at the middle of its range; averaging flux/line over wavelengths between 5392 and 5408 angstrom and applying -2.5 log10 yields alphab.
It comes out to 0.05 mag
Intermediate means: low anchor 11.5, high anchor 11.4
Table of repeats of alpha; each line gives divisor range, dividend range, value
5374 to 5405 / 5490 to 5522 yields 1.06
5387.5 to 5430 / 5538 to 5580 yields 1.11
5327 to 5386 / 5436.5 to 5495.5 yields 1.04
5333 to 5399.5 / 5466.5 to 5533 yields 1.03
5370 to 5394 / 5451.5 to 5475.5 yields 1.05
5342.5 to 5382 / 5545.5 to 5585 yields 1.07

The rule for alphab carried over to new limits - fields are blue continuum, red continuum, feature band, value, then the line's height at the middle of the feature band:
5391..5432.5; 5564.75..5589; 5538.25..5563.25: -0.02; 11.4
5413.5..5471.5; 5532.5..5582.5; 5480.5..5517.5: 0.01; 11.5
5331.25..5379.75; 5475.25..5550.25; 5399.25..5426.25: 0.06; 11.5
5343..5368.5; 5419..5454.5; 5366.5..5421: 0.04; 11.6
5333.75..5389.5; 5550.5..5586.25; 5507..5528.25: 0.02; 11.6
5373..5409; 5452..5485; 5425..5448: 0.00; 11.3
